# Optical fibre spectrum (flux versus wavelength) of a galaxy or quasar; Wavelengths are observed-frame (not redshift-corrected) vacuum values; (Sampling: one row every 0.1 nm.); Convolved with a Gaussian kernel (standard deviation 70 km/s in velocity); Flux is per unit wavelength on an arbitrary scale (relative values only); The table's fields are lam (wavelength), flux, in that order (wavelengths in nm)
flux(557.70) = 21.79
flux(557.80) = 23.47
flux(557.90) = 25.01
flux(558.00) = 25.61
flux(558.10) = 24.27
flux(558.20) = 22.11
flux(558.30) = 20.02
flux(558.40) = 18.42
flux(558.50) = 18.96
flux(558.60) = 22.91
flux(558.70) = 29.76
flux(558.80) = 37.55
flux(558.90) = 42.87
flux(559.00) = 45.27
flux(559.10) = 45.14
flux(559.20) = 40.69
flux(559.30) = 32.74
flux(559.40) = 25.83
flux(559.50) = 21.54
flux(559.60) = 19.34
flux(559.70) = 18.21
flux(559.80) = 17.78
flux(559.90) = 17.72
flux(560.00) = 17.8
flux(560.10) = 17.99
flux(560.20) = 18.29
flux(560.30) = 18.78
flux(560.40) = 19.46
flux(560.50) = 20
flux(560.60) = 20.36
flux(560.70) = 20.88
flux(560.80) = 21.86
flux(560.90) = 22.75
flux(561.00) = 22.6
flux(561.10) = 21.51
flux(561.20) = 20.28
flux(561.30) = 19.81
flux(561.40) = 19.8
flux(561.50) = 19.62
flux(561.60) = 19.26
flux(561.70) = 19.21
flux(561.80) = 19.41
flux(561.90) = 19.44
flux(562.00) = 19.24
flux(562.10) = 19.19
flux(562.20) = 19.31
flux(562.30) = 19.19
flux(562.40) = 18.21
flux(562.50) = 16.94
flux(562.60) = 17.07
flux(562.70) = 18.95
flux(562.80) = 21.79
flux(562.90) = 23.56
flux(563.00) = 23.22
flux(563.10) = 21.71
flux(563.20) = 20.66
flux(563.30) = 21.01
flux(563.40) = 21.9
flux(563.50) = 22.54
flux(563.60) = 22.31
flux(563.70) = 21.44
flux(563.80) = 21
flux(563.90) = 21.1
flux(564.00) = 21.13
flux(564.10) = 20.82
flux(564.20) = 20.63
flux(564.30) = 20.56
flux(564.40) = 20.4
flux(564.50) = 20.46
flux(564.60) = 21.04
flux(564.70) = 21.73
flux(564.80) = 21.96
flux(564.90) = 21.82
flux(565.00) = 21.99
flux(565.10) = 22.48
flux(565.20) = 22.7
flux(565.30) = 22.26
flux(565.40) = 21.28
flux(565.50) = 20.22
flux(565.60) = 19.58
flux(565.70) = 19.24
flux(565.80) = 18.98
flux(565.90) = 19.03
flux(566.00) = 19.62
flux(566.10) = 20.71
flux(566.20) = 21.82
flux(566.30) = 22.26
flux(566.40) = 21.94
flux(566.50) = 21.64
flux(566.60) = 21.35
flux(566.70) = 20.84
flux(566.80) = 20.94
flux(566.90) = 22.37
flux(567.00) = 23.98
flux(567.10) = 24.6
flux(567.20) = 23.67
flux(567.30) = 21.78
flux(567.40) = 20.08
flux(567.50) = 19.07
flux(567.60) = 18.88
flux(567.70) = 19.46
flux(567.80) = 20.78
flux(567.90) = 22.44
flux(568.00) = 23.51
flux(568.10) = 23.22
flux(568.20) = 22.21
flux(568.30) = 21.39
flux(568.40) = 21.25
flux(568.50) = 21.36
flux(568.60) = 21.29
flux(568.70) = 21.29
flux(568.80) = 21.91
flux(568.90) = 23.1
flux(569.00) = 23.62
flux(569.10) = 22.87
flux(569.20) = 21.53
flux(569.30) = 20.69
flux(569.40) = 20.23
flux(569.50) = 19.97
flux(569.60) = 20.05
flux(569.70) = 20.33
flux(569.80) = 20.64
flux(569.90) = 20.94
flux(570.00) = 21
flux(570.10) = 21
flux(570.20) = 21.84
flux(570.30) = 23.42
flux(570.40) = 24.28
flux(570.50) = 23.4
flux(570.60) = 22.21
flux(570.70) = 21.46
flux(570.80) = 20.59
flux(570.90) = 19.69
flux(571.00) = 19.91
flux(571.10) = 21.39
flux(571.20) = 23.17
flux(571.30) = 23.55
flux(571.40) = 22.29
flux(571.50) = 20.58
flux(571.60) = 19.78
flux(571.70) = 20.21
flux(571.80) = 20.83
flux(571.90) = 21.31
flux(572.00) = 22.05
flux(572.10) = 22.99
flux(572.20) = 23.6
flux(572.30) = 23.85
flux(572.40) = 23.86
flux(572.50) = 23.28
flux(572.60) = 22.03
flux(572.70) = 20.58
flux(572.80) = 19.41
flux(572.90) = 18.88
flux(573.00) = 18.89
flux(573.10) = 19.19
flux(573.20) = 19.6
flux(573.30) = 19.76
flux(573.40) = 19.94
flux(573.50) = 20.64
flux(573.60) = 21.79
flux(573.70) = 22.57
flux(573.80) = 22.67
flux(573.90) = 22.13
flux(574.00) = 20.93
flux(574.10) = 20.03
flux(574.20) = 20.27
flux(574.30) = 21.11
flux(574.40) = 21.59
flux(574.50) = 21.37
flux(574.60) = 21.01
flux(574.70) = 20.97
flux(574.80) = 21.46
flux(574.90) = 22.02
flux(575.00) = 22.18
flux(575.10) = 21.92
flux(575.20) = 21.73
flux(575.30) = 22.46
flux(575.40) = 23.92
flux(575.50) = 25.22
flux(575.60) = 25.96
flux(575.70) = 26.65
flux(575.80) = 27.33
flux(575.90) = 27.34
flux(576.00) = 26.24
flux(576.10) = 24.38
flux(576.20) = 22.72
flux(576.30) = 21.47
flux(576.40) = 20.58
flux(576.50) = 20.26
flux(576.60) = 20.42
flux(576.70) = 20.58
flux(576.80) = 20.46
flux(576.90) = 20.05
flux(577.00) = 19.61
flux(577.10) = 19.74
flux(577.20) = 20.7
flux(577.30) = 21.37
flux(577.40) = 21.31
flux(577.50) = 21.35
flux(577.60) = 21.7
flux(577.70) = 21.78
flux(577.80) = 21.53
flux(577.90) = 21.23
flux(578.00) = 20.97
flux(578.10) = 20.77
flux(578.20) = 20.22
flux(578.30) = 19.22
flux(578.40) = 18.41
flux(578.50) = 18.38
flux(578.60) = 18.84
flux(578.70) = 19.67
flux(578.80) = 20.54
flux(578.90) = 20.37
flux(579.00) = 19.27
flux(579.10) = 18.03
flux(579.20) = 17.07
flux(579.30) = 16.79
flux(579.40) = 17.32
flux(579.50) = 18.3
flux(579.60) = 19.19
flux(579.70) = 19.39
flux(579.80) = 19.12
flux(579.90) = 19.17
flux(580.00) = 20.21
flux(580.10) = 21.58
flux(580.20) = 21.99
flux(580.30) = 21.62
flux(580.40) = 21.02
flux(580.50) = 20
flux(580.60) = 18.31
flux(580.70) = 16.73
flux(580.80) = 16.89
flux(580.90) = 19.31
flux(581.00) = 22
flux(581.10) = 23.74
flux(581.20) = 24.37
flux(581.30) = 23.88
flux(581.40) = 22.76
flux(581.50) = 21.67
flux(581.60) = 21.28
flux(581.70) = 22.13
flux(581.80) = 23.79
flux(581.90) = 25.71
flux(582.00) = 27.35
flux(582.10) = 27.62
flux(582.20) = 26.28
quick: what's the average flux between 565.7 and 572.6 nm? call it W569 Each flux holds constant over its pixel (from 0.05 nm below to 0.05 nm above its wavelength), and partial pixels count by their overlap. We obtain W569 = 21.6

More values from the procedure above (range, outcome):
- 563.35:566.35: 21.1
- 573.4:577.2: 22.2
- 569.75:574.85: 21.4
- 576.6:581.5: 20.2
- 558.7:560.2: 28.3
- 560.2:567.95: 20.8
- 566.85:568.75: 21.7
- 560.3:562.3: 20.1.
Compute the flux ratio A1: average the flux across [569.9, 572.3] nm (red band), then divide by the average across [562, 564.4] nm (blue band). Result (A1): 1.1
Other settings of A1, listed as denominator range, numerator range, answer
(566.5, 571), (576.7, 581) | 0.92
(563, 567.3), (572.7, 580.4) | 0.98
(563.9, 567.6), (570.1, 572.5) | 1.04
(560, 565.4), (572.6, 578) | 1.05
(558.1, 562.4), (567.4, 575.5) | 0.93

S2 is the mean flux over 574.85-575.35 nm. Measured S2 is 22.1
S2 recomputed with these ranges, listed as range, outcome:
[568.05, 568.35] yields 22.3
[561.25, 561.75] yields 19.5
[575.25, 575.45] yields 23.2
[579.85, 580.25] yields 20.7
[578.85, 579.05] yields 19.8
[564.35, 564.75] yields 20.9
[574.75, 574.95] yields 21.7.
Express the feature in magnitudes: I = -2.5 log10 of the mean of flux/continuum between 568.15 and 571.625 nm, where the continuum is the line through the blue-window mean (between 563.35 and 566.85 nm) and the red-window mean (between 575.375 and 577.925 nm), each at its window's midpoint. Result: 0.01 mag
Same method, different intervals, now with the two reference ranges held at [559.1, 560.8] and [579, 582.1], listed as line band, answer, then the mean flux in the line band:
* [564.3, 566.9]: 0.045 mag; 21.1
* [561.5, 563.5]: 0.112 mag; 20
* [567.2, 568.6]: 0.025 mag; 21.3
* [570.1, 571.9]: -0.006 mag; 21.7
